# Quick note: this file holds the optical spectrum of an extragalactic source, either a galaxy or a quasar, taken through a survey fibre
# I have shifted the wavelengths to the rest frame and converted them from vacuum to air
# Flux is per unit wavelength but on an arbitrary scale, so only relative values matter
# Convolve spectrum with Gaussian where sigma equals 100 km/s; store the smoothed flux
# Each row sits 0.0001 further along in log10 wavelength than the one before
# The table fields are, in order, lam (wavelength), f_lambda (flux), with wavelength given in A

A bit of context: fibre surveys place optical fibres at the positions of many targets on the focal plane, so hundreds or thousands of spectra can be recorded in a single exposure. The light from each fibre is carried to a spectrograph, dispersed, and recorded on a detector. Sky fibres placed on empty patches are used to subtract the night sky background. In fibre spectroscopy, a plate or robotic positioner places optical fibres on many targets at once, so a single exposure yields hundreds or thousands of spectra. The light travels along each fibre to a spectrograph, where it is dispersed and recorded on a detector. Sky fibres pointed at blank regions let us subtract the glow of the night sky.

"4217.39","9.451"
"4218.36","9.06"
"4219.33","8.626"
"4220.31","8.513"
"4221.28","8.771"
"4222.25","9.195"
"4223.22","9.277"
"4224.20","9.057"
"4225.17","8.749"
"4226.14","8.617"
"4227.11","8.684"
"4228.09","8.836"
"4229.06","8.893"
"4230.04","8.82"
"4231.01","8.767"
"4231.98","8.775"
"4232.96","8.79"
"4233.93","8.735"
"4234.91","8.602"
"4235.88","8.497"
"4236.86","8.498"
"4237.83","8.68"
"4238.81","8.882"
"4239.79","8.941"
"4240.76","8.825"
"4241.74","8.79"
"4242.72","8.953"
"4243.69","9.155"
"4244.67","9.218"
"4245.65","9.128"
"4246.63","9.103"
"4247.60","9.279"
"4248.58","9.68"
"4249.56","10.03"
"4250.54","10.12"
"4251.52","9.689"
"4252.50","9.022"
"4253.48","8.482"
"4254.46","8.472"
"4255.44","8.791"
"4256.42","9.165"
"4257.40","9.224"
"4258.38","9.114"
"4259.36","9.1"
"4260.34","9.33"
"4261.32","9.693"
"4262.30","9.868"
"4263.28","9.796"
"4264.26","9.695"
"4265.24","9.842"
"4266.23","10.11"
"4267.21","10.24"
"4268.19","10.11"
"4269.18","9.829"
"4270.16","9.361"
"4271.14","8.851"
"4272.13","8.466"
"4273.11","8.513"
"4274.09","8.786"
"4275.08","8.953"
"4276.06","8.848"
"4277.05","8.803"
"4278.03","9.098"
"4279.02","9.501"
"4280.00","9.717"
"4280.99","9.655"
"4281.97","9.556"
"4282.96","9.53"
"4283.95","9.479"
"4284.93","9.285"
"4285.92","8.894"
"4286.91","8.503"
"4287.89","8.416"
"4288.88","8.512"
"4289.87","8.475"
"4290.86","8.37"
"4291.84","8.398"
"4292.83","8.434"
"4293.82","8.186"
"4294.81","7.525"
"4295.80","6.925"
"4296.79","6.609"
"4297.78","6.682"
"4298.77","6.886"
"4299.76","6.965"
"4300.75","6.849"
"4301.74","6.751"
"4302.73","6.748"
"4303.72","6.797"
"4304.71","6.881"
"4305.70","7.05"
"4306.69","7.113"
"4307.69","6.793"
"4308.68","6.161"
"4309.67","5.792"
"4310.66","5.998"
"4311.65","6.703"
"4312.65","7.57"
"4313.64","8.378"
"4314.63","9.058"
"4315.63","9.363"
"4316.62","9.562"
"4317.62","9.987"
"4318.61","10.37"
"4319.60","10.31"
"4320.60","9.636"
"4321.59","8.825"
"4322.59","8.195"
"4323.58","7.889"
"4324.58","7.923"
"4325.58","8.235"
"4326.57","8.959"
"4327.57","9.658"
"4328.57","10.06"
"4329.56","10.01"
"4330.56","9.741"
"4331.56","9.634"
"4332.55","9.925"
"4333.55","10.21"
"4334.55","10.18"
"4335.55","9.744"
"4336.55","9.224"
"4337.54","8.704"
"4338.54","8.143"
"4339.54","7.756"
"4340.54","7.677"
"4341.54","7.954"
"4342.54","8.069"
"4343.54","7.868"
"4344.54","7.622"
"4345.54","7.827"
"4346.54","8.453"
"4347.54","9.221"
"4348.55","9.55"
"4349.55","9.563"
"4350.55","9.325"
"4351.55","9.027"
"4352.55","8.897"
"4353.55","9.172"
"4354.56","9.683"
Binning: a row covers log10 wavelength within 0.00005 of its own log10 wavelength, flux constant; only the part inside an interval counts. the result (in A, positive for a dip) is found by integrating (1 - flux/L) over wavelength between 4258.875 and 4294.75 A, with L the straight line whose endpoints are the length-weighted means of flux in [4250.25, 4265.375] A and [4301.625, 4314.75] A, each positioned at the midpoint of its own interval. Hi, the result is -3.14 A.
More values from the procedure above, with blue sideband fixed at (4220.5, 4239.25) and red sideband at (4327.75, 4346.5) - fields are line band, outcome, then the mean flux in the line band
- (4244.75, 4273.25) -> -1.8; 9.39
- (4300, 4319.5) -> 2.8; 7.63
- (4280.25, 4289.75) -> -0.2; 9.08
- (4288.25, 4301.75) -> 2.0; 7.57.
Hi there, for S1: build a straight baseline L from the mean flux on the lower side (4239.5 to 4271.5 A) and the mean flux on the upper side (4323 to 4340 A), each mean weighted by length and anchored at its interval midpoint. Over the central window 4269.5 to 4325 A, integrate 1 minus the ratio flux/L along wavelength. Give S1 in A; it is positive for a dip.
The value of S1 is 6.2 A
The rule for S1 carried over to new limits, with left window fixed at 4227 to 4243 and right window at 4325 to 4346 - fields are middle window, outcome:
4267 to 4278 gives -0.4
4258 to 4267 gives -0.9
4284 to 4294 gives 0.3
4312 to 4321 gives -0.4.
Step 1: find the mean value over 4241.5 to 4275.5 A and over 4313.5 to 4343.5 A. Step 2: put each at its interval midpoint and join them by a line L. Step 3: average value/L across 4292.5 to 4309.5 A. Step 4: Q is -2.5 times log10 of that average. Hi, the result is 0.30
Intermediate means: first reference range 9.32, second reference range 9.1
